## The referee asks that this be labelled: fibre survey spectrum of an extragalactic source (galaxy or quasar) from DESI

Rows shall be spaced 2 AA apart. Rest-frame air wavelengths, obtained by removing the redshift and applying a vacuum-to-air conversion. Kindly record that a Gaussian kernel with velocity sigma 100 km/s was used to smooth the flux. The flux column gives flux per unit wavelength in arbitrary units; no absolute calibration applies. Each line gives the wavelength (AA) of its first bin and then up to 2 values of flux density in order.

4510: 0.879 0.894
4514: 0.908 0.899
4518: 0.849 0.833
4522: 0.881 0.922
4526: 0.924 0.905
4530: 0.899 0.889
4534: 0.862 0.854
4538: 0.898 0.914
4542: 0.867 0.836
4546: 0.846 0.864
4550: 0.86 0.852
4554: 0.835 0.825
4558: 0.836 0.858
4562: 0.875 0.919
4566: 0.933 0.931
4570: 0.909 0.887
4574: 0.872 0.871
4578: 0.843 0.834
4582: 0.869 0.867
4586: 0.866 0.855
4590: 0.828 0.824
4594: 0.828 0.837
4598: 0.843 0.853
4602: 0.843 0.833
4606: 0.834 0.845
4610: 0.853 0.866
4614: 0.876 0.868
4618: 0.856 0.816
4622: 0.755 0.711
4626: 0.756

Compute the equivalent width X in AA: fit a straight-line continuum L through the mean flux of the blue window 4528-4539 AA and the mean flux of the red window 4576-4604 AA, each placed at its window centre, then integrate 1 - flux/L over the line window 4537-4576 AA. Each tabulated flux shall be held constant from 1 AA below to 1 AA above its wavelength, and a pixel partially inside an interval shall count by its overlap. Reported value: -0.3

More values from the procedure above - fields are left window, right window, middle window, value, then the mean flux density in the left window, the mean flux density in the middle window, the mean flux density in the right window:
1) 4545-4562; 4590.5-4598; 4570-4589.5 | -0.6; 0.849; 0.864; 0.831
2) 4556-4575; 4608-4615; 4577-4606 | 1.0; 0.888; 0.844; 0.862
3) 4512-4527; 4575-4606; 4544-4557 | 0.4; 0.888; 0.846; 0.846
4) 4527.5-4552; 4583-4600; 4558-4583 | -0.8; 0.873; 0.882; 0.844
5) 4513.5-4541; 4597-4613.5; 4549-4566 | 0.2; 0.888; 0.862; 0.847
